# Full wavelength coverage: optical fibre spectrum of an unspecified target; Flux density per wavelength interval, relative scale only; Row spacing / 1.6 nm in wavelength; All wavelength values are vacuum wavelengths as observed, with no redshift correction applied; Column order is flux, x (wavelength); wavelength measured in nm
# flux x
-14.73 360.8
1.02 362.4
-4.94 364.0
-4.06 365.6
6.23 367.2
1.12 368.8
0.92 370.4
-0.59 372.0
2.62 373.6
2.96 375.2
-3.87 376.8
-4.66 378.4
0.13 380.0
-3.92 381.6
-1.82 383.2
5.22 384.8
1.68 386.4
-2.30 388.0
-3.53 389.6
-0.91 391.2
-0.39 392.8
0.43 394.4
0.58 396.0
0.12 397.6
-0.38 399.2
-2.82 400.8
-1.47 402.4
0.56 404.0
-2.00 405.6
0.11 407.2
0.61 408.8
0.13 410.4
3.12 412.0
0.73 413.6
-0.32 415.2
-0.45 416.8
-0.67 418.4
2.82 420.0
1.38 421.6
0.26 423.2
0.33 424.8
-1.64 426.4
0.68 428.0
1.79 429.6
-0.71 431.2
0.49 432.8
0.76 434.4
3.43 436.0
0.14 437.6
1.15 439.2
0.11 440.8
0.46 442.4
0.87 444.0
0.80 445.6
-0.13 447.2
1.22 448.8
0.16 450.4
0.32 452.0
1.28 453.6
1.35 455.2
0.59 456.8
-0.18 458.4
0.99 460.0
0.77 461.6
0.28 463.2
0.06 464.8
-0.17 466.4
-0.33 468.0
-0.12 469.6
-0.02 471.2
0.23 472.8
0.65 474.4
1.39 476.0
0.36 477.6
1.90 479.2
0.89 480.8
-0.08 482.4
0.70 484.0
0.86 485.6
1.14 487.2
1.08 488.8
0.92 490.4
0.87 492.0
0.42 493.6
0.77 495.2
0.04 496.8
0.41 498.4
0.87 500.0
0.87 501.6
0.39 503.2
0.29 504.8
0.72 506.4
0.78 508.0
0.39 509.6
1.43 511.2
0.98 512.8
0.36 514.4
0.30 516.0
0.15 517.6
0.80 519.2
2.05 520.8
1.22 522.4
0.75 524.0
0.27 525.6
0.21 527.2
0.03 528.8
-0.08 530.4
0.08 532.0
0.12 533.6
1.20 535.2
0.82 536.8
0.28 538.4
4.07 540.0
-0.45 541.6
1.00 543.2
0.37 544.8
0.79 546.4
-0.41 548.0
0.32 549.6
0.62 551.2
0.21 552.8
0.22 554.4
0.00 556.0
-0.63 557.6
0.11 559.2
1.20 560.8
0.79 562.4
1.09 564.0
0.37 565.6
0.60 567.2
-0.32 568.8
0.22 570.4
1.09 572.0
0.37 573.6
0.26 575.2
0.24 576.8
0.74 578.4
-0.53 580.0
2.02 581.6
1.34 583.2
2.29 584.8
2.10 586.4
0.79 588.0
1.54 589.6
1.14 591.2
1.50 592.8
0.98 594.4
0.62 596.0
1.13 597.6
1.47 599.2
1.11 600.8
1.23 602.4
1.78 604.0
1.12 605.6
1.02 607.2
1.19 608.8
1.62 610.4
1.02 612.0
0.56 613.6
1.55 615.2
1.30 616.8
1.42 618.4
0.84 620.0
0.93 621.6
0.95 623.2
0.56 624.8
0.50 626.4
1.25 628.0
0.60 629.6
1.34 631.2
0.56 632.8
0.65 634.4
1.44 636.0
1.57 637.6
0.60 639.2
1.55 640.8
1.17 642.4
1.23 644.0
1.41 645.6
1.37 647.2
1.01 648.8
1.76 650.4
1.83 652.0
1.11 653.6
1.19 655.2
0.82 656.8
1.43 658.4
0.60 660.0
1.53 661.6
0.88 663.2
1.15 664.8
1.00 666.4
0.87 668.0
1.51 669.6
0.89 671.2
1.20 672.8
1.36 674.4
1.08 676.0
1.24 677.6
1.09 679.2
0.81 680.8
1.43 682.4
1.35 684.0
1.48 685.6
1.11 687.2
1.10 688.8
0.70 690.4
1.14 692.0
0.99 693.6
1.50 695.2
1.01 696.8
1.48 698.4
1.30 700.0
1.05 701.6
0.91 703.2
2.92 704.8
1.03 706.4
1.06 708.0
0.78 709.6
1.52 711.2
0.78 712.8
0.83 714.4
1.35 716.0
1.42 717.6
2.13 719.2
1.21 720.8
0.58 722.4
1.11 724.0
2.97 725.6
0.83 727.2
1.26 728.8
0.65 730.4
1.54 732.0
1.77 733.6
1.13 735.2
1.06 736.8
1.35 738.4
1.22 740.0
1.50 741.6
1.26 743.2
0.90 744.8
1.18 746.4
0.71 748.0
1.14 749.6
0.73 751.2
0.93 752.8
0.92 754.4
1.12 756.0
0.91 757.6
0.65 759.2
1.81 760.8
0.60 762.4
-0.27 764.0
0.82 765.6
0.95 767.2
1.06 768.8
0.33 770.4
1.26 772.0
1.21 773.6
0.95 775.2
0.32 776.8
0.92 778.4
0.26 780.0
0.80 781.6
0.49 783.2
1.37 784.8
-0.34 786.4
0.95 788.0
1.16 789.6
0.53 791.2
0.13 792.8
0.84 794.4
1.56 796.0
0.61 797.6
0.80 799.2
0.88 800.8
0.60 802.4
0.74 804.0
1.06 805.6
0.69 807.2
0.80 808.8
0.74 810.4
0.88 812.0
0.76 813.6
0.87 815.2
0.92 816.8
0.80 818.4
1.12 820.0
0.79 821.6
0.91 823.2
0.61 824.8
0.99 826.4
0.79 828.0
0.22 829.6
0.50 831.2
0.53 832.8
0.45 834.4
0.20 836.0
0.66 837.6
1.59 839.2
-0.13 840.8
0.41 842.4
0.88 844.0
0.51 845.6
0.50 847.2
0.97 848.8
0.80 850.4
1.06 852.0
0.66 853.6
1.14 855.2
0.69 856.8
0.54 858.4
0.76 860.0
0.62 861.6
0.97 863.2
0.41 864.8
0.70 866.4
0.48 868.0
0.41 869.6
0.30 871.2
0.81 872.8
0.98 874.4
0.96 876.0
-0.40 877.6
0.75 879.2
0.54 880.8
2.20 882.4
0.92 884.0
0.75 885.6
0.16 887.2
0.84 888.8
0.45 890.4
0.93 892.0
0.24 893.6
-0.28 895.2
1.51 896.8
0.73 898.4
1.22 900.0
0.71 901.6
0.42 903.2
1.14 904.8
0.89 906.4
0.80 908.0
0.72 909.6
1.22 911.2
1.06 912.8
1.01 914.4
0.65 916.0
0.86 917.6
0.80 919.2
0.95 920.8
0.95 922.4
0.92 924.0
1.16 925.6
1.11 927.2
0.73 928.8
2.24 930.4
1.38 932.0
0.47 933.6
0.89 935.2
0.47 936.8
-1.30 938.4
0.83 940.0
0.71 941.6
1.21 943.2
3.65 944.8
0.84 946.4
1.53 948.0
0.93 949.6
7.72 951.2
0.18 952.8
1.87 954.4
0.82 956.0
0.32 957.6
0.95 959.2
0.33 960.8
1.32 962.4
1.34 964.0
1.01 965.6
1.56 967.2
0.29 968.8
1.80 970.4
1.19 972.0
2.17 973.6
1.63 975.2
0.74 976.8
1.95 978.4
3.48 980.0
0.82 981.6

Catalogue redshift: 0.449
